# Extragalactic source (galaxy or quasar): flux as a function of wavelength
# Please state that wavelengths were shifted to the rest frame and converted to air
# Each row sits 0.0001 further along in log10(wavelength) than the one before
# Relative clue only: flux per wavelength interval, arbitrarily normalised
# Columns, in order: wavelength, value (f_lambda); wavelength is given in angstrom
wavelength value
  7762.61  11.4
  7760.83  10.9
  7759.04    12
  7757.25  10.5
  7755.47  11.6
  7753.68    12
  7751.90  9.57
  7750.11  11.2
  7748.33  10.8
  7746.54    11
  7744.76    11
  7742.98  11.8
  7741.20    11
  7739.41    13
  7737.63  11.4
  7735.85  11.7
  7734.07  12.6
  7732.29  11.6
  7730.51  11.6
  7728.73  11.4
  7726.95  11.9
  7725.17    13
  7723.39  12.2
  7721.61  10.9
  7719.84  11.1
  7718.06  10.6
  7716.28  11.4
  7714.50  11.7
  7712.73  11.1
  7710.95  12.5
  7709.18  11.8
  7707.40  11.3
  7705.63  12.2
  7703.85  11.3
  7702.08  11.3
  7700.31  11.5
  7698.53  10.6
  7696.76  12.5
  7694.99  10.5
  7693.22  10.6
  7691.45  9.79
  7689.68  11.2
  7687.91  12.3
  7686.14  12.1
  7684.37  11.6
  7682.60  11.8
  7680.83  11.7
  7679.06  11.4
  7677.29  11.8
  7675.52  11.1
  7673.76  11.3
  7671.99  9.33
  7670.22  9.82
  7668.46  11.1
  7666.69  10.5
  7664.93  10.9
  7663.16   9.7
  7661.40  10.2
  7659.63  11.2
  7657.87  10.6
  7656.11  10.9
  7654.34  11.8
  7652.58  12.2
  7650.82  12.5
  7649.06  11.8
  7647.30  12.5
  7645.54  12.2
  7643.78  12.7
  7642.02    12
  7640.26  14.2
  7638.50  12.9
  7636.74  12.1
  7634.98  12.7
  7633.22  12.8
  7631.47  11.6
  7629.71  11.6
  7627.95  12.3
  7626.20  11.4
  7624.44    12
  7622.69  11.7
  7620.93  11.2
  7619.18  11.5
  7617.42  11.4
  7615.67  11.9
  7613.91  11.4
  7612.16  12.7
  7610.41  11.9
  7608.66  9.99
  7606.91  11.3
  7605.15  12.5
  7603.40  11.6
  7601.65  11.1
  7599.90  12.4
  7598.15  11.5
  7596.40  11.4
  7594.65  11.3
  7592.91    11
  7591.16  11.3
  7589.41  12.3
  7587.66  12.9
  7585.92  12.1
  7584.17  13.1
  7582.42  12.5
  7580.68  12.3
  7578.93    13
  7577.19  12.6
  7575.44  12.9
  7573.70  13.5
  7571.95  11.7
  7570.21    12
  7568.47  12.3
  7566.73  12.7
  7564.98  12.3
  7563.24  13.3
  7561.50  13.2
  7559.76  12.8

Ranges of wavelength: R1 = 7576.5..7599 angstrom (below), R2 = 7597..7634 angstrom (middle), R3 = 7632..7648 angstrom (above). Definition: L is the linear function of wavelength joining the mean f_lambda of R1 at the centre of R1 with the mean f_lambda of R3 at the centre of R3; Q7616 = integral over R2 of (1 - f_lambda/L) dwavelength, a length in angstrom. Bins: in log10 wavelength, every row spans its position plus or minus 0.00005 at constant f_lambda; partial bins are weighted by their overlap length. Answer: 2.1 angstrom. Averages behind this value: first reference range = 12.1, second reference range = 12.7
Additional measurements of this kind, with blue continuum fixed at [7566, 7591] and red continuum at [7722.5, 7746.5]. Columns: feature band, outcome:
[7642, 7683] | 3.0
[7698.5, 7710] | 0.5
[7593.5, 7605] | 0.8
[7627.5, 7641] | -0.3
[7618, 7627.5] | 0.6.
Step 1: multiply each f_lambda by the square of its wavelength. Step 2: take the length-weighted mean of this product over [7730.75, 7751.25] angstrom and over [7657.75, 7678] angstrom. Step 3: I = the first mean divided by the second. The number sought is 1.11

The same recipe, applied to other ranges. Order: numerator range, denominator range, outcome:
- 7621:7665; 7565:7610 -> 1.00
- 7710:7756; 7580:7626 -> 1.01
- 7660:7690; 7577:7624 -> 0.95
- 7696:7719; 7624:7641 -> 0.95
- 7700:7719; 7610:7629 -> 1.00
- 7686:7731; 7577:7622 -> 1.00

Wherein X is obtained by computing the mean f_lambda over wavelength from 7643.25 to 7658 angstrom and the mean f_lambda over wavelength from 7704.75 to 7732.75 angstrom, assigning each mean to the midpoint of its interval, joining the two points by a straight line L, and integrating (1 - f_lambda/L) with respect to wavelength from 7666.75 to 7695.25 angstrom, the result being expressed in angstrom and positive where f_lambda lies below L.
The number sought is 1.8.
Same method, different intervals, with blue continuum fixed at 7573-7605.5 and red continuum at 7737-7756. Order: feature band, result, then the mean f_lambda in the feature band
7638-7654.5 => -0.9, 12.5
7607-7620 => 0.5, 11.5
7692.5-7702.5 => 0.3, 11.2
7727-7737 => -0.4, 11.8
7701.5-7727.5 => -0.3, 11.6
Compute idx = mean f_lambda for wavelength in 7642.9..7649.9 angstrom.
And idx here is 12.3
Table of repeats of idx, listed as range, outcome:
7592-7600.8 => 11.5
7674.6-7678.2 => 11.5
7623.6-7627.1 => 11.7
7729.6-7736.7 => 11.9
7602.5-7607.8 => 11.8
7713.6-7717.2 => 11.5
